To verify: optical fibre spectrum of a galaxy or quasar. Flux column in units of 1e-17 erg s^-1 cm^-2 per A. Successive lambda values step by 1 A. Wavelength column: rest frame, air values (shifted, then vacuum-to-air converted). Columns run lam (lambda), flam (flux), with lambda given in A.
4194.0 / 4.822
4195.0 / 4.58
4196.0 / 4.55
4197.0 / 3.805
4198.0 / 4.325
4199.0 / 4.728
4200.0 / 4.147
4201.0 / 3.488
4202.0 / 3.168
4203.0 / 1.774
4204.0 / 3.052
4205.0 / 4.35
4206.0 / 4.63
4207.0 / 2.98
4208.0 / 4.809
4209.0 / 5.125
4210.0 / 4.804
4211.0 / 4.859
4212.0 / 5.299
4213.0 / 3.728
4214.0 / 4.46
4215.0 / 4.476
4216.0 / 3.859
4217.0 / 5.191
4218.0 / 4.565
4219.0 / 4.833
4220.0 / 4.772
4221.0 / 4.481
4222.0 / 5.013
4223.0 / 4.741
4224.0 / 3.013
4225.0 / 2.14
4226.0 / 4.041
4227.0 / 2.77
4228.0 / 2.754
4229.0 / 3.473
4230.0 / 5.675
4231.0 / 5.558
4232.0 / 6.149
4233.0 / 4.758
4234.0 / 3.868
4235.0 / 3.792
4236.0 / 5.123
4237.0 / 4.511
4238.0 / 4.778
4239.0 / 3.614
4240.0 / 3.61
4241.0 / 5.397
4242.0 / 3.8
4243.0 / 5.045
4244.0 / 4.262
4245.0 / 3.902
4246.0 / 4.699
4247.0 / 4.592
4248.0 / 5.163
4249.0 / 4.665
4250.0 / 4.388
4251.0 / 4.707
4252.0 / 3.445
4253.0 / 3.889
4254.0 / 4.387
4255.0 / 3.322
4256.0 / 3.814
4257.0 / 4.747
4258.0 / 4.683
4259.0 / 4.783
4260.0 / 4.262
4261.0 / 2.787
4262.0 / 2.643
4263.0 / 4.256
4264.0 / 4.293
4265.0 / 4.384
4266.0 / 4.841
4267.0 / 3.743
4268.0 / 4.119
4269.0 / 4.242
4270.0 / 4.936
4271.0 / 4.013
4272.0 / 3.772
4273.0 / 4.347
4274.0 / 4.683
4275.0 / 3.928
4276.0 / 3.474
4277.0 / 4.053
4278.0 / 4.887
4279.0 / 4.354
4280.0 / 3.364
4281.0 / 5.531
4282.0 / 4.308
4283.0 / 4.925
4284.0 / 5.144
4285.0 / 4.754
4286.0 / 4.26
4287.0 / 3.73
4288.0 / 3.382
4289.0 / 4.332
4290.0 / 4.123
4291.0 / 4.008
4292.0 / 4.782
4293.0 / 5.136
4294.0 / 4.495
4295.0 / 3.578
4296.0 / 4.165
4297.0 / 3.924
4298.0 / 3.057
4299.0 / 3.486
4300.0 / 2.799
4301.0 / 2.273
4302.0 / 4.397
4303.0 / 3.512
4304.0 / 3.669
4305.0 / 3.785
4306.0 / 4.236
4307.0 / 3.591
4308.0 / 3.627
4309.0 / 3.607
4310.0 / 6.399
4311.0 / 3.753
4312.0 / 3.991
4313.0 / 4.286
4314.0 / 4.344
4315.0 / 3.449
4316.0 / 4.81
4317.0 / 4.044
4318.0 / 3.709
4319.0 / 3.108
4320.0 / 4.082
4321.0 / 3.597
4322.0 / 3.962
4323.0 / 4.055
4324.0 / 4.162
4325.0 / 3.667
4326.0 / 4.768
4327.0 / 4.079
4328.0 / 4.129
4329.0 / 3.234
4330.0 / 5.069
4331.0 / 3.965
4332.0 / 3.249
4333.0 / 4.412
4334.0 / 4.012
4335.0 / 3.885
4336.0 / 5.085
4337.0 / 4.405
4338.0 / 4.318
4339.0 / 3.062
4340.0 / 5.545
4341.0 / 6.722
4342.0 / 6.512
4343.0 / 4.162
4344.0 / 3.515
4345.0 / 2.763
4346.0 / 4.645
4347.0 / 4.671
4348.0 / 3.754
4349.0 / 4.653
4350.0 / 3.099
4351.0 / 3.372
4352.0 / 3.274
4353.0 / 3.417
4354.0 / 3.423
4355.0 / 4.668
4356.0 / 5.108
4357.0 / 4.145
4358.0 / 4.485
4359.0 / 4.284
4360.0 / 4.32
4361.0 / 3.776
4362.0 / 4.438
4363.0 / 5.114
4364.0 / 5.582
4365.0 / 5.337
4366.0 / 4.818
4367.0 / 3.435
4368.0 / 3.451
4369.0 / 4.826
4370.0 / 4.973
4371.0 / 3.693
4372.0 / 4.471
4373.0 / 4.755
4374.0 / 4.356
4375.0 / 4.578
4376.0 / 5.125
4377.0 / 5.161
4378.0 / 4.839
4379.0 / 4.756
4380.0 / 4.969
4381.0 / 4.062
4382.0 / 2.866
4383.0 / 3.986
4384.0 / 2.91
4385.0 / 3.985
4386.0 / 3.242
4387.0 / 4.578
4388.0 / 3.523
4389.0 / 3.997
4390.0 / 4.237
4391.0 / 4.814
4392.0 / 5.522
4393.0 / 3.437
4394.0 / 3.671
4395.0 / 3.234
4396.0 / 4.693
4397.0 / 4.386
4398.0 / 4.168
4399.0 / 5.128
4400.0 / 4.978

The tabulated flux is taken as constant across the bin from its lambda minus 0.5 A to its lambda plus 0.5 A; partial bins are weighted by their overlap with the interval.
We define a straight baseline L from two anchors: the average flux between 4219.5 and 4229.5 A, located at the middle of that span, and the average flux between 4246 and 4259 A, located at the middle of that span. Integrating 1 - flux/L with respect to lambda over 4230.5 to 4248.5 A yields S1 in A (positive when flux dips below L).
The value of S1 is -2.4 A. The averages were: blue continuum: 3.72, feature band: 4.59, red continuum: 4.35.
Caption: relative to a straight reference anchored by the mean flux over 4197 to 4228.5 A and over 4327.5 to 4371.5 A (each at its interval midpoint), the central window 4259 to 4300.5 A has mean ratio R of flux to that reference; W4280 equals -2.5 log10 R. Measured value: 0.01 mag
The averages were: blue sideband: 4.07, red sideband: 4.29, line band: 4.14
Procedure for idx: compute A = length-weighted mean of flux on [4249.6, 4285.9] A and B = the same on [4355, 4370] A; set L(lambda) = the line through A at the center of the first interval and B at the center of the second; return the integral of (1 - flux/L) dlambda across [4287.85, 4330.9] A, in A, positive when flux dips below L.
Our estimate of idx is 3.8 A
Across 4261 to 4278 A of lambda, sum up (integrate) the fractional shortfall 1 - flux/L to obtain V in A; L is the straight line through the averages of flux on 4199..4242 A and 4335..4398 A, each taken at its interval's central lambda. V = 0.6 A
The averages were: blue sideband 4.23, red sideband 4.3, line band 4.09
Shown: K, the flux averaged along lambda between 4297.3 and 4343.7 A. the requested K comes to 4.09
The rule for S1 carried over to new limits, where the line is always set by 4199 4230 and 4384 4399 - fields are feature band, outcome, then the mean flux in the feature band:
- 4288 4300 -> 0.2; 4.01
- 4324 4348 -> -1.4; 4.33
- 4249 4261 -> -0.3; 4.18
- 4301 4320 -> 0.5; 3.97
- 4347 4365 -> -0.5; 4.22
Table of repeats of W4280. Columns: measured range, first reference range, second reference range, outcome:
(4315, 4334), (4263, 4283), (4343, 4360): 0.024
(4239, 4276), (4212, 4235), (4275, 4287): 0.036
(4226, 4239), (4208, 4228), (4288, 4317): -0.037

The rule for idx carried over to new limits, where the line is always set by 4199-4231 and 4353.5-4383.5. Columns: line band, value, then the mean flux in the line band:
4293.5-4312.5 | 2.22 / 3.81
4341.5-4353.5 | 1.16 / 3.99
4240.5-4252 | -1.01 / 4.55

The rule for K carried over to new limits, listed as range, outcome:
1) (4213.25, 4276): 4.26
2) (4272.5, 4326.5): 4.07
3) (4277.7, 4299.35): 4.26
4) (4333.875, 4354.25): 4.22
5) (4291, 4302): 3.81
